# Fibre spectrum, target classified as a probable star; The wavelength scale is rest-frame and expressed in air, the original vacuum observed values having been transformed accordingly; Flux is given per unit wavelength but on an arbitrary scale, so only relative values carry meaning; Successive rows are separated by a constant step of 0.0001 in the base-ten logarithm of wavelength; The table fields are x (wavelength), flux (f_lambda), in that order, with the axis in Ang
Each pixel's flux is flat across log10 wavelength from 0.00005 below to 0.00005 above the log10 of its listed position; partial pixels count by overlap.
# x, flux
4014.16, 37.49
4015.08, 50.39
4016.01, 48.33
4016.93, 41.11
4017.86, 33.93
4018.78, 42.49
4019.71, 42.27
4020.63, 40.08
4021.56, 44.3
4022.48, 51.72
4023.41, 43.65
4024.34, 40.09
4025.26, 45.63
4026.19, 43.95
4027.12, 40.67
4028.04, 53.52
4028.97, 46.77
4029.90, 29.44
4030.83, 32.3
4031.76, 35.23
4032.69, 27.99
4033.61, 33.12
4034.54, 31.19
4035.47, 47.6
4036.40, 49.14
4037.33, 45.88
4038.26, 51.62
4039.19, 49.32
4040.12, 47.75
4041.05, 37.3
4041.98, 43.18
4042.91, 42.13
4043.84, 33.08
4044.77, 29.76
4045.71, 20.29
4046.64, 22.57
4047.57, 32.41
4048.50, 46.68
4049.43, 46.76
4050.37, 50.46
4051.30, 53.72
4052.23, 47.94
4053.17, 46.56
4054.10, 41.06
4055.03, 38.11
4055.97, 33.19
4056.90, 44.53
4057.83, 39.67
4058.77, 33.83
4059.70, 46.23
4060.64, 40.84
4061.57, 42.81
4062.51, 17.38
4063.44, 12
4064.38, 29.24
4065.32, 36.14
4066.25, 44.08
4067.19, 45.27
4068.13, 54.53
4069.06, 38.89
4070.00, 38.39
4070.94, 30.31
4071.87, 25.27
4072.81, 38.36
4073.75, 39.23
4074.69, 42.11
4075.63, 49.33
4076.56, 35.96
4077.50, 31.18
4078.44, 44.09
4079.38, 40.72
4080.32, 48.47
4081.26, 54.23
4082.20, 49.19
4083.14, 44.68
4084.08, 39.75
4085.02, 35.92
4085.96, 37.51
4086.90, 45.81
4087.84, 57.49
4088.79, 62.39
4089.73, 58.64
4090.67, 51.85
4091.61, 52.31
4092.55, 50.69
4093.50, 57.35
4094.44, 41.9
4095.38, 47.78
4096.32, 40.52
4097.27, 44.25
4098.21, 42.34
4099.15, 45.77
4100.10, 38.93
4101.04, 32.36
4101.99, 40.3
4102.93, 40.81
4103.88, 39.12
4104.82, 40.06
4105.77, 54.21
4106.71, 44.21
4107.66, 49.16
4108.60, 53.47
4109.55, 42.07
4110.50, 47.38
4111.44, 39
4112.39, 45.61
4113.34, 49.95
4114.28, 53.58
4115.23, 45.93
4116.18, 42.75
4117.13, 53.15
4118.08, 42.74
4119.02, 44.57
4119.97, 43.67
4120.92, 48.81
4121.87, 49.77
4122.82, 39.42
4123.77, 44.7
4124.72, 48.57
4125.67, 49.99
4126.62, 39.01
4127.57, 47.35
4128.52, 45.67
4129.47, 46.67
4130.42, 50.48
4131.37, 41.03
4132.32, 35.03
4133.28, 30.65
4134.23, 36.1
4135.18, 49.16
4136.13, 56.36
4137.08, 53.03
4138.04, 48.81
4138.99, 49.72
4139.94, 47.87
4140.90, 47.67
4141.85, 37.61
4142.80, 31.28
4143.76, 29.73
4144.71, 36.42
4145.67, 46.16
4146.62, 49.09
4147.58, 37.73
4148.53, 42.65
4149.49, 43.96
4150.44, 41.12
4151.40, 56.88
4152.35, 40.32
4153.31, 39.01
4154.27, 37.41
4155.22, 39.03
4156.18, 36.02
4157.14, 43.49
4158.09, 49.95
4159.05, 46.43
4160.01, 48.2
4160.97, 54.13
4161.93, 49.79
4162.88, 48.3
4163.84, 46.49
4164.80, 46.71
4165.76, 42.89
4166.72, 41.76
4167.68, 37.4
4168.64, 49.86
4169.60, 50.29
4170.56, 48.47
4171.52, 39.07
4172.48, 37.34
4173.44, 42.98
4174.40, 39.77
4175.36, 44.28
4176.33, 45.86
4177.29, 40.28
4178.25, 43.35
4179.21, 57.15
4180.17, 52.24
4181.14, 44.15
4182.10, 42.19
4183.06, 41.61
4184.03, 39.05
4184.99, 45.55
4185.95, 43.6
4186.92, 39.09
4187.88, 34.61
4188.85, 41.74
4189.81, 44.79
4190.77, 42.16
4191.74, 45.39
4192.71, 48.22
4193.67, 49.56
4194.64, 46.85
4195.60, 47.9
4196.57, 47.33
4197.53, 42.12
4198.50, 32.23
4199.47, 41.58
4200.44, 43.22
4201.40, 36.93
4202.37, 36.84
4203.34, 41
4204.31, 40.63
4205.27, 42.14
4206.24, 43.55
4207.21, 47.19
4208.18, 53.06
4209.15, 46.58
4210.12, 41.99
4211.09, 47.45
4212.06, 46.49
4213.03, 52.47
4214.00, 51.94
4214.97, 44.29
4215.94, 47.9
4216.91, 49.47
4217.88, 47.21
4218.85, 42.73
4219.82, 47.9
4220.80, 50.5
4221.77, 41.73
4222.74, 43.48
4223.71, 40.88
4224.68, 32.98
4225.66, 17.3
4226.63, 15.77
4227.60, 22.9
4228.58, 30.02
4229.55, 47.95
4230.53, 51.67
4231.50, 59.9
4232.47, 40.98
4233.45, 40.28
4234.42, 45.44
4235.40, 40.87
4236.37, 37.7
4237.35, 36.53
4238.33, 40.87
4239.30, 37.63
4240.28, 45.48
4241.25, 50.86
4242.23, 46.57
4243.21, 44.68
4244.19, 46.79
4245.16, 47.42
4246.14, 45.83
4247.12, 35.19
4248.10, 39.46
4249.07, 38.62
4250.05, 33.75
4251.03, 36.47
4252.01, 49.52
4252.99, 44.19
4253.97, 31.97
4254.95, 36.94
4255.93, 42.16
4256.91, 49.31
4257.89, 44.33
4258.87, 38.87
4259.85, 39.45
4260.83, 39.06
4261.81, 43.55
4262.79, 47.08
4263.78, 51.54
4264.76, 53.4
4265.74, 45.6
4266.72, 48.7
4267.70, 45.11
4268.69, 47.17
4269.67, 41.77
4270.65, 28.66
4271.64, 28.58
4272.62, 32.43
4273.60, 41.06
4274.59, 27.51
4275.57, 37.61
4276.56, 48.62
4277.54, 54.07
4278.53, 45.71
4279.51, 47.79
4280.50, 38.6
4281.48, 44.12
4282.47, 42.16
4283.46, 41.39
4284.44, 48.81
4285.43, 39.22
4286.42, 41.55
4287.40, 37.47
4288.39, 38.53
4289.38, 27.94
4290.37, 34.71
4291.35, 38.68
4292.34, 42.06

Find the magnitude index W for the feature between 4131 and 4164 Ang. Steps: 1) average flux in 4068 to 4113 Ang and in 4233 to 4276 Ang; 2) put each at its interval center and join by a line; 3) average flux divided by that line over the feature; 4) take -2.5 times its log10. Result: -0.01 mag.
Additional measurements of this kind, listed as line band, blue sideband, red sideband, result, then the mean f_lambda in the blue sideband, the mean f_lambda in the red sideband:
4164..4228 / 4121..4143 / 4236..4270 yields 0.02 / 44.9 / 43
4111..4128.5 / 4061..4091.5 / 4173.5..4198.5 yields -0.09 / 41.4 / 44.1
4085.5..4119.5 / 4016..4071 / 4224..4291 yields -0.16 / 40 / 40.8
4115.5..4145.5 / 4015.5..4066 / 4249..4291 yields -0.10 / 39.8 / 41.3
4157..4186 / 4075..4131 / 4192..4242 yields -0.03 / 45.8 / 42.7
